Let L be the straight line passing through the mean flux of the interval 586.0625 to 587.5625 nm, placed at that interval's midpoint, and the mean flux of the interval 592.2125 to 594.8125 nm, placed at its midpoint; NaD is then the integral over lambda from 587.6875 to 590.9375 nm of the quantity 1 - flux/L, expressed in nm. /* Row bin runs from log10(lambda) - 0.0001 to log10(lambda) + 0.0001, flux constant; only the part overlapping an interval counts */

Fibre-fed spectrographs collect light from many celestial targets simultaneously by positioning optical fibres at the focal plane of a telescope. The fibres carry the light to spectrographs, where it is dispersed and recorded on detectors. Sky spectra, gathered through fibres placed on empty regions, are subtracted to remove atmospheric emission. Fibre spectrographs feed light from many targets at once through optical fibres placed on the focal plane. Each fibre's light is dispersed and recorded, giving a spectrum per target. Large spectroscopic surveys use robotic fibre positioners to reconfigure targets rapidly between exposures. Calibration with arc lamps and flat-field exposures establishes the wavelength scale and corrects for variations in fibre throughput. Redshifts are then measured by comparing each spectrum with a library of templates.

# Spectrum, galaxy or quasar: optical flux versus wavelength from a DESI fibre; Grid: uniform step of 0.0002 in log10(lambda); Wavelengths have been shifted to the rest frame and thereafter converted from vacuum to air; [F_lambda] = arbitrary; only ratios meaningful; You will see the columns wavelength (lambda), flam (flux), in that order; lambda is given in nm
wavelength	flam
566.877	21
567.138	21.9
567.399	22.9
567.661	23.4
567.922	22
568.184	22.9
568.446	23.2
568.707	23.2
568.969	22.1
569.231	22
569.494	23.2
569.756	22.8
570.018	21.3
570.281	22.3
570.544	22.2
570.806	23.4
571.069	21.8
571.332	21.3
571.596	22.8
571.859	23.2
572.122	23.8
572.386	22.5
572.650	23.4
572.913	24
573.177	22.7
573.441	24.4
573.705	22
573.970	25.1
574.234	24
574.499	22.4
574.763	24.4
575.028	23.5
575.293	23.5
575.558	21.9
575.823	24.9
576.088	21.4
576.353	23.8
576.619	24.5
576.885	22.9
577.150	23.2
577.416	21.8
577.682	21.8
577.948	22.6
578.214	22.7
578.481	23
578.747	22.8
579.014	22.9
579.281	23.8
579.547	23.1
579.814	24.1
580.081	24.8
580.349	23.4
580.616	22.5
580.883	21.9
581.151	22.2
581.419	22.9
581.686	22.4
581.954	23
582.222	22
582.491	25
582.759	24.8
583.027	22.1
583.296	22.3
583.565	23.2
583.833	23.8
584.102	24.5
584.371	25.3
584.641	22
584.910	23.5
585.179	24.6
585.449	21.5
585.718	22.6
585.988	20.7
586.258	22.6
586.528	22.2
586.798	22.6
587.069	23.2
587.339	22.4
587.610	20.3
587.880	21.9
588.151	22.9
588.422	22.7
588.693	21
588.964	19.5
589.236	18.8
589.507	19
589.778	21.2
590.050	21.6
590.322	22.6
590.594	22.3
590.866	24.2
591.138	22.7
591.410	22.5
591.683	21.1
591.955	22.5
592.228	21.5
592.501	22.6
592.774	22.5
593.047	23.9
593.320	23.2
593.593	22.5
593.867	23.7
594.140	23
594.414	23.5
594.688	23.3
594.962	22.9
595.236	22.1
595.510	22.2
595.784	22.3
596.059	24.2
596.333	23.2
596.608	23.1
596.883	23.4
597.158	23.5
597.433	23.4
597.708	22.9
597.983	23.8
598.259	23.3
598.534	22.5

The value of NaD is 0.18 nm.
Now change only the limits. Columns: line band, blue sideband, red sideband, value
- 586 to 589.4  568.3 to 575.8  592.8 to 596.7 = 0.209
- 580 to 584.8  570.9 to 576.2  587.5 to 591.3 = -0.212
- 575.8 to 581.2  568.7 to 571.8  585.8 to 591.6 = -0.231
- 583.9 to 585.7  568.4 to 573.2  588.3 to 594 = -0.106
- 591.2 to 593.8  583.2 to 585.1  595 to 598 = 0.080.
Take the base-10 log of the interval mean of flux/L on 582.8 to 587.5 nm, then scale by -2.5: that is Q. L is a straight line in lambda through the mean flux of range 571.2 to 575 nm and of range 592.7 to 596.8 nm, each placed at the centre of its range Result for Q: 0.01 mag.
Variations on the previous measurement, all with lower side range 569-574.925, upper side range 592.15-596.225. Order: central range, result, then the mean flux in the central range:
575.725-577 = -0.02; 23.5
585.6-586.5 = 0.05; 22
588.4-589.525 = 0.14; 20.1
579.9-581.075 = -0.01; 23.1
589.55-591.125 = 0.03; 22.2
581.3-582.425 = 0.01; 22.7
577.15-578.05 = 0.03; 22.2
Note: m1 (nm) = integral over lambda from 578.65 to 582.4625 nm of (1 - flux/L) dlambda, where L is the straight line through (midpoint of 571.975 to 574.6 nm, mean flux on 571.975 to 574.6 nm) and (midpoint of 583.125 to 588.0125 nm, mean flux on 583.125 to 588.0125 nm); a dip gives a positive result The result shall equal 0.00 nm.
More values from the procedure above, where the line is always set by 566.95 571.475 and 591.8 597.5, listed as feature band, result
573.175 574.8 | -0.08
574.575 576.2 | -0.05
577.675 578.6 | 0.00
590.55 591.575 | 0.00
